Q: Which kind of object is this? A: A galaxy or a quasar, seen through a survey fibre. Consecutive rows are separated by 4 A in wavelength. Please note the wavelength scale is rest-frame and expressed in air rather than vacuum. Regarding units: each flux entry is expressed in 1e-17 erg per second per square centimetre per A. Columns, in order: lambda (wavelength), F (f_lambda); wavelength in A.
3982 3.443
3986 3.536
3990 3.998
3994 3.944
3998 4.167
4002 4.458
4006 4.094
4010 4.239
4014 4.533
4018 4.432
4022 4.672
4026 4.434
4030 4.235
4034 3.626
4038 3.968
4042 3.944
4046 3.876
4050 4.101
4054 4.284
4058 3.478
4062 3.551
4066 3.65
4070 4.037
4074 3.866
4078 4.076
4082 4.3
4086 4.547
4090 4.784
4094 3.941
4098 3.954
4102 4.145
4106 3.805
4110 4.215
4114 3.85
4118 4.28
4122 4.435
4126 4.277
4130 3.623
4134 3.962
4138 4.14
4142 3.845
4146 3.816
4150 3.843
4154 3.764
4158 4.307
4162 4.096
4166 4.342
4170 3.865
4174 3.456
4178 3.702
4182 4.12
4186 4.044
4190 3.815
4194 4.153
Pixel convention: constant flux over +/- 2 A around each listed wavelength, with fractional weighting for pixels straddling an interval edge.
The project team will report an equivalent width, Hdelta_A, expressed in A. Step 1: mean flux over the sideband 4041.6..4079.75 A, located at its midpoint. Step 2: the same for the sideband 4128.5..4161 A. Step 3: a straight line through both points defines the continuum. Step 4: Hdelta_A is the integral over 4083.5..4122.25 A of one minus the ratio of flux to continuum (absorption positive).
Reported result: -2.8 A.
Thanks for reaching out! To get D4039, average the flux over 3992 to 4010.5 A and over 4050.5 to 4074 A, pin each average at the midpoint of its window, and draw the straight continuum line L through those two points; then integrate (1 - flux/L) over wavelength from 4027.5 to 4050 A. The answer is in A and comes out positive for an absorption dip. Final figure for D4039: 0.0 A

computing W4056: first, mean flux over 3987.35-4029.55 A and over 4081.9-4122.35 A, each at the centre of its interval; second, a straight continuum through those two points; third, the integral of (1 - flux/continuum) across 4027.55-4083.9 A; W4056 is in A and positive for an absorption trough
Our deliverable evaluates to 4.1 A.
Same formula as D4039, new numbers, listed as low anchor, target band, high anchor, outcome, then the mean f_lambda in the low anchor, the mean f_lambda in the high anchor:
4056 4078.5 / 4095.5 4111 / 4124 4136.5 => -0.6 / 3.76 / 3.96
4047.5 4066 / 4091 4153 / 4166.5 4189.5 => -2.7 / 3.83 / 3.87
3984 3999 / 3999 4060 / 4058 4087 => -3.7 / 3.89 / 3.95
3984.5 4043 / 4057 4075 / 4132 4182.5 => 1.6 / 4.16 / 3.94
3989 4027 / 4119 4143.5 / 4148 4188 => -0.2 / 4.3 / 3.95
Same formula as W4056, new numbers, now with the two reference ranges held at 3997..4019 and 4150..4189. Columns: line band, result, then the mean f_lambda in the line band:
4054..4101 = 1.49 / 4.03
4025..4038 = 0.66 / 4.05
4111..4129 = -0.49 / 4.18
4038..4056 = 0.82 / 4.04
